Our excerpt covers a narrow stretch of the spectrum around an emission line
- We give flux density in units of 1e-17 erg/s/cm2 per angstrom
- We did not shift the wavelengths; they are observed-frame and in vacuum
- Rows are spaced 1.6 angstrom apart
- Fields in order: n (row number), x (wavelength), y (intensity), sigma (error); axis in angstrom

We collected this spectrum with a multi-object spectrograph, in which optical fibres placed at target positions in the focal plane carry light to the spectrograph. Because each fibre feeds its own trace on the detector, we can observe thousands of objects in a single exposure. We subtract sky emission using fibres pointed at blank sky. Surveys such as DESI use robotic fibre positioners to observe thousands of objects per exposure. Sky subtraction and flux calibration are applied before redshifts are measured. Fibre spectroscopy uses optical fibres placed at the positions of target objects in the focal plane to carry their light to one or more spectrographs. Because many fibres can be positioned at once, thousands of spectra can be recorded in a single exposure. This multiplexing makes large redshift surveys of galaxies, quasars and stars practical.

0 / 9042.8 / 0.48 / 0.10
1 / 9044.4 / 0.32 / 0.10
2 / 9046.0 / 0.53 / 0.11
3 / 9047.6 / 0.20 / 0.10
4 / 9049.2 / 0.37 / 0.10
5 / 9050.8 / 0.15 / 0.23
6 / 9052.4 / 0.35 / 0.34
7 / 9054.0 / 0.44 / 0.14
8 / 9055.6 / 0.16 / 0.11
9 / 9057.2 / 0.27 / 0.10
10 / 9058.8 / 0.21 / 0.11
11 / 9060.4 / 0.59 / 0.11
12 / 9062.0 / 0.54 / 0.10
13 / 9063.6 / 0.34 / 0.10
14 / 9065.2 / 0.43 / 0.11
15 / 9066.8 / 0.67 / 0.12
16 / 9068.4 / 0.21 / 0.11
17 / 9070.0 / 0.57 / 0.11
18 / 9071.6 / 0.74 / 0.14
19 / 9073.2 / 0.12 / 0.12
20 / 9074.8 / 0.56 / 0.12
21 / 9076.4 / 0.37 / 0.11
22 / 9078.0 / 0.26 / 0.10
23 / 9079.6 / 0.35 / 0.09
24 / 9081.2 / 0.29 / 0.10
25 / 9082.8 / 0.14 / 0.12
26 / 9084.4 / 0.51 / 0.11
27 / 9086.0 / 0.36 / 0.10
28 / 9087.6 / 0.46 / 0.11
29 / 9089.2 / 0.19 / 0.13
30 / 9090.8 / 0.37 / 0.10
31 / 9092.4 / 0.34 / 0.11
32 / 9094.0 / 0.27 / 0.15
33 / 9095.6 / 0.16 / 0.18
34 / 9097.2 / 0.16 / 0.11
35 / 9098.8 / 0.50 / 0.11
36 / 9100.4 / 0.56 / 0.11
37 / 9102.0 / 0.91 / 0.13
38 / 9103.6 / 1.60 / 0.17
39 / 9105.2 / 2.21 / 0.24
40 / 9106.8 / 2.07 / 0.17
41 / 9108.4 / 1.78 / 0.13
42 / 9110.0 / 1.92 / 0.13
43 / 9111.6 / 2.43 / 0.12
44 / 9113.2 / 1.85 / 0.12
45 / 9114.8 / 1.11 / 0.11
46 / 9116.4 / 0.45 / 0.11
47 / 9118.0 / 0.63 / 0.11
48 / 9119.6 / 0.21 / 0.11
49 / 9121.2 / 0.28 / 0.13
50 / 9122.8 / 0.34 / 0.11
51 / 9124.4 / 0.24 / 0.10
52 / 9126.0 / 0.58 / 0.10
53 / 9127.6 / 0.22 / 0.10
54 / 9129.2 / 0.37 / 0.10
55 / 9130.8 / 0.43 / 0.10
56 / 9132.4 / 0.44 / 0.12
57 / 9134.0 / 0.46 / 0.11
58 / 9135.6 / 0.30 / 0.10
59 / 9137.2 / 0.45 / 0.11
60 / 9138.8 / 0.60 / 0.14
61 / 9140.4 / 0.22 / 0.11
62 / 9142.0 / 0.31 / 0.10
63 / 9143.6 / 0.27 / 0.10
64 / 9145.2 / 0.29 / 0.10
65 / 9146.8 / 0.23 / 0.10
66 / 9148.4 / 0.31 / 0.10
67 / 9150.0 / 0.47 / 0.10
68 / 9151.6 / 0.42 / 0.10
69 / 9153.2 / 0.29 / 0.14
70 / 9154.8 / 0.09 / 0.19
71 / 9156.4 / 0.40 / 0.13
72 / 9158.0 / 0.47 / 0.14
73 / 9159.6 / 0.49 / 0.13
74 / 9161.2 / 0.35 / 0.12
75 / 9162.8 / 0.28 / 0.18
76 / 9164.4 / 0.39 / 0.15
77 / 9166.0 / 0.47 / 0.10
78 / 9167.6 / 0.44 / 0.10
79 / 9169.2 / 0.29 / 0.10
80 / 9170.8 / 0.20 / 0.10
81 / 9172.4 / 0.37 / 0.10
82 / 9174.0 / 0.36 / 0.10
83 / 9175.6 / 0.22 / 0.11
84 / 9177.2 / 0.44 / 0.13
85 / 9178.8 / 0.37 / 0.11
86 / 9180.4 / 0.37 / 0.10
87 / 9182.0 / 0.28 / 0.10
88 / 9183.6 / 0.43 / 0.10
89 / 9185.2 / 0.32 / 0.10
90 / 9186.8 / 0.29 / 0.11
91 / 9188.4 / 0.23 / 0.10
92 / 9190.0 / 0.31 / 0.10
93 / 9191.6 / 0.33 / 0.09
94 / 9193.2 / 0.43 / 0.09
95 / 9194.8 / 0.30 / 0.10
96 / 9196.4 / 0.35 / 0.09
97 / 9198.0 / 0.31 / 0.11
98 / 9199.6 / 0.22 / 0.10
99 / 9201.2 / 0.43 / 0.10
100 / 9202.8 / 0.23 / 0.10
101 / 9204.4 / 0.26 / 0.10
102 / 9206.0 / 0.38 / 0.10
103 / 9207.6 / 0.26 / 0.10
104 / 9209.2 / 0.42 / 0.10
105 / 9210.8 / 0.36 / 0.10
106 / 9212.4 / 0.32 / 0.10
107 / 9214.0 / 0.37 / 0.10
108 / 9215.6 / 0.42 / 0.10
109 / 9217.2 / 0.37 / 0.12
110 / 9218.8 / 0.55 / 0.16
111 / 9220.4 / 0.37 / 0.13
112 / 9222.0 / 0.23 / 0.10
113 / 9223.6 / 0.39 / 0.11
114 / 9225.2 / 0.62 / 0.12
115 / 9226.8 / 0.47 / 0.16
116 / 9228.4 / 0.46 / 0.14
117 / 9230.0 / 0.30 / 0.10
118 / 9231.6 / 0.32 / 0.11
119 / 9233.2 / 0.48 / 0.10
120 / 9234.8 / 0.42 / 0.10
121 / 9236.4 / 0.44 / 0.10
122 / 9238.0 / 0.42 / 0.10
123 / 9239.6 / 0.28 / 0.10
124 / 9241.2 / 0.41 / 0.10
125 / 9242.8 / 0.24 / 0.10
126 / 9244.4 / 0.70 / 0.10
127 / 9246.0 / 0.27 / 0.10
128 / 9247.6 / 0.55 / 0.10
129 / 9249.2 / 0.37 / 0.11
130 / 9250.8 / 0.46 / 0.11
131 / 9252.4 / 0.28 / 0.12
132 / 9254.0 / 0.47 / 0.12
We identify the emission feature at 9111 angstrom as [O II]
